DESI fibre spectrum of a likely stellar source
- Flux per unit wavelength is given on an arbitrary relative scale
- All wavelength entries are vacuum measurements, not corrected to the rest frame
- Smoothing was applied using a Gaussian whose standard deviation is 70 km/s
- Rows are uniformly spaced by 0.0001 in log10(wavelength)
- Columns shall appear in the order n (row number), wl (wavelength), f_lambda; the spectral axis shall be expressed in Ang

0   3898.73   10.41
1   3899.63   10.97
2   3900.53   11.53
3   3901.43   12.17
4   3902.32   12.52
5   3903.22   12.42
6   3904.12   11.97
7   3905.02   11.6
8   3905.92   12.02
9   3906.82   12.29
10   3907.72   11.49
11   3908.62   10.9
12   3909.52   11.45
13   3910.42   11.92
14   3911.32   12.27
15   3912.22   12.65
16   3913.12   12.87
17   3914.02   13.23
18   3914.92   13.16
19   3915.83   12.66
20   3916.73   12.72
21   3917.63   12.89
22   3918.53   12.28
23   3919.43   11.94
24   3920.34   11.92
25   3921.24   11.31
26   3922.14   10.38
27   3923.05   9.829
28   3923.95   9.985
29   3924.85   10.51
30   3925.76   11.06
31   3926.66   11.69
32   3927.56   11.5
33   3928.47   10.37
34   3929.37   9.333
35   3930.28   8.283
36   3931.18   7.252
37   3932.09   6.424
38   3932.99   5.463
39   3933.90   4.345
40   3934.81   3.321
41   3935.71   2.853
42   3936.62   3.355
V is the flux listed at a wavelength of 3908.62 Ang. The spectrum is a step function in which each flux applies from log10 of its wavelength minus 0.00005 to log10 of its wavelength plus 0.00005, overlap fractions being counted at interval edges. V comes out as 10.9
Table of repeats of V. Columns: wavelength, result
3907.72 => 11.49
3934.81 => 3.321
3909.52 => 11.45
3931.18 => 7.252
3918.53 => 12.28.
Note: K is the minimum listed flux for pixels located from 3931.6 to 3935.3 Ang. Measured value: 3.321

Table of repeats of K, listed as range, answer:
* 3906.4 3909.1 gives 10.9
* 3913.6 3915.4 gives 13.16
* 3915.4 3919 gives 12.28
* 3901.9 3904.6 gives 11.97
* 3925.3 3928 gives 11.06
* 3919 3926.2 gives 9.829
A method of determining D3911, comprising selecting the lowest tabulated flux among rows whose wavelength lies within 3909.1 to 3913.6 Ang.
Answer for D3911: 11.45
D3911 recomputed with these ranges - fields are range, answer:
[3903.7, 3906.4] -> 11.6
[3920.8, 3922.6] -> 10.38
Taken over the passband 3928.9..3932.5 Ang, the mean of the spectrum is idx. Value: 7.85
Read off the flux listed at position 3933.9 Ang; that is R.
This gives 4.345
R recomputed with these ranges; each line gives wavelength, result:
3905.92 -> 12.02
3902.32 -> 12.52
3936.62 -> 3.355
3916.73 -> 12.72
